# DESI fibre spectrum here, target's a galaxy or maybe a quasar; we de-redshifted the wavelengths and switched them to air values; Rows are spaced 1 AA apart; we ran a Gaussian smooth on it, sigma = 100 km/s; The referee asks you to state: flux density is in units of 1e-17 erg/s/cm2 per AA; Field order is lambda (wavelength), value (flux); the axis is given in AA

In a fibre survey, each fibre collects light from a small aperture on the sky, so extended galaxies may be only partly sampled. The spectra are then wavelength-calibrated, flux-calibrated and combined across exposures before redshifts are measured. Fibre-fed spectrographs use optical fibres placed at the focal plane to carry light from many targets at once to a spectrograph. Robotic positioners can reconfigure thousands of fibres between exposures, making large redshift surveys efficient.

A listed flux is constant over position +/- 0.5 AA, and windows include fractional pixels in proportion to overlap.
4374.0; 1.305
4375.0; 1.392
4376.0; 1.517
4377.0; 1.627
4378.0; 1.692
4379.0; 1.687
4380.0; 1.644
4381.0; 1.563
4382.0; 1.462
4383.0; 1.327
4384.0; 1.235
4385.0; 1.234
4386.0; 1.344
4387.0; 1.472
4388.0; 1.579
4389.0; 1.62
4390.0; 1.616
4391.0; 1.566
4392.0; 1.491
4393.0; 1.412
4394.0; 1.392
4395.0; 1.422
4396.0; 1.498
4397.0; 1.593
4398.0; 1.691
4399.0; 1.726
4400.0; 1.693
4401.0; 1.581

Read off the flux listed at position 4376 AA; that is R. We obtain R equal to 1.517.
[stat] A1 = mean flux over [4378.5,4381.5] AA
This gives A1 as 1.63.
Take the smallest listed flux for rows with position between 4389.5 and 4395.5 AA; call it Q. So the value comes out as 1.392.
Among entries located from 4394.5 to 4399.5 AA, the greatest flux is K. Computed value 1.726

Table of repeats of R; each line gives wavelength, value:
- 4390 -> 1.616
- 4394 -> 1.392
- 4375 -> 1.392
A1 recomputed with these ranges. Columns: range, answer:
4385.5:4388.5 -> 1.46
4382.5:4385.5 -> 1.27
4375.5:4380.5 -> 1.63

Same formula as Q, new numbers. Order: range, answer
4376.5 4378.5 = 1.627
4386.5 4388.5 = 1.472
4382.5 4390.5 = 1.234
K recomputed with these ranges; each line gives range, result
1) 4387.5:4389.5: 1.62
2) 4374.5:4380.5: 1.692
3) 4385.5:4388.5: 1.579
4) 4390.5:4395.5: 1.566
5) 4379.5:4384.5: 1.644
